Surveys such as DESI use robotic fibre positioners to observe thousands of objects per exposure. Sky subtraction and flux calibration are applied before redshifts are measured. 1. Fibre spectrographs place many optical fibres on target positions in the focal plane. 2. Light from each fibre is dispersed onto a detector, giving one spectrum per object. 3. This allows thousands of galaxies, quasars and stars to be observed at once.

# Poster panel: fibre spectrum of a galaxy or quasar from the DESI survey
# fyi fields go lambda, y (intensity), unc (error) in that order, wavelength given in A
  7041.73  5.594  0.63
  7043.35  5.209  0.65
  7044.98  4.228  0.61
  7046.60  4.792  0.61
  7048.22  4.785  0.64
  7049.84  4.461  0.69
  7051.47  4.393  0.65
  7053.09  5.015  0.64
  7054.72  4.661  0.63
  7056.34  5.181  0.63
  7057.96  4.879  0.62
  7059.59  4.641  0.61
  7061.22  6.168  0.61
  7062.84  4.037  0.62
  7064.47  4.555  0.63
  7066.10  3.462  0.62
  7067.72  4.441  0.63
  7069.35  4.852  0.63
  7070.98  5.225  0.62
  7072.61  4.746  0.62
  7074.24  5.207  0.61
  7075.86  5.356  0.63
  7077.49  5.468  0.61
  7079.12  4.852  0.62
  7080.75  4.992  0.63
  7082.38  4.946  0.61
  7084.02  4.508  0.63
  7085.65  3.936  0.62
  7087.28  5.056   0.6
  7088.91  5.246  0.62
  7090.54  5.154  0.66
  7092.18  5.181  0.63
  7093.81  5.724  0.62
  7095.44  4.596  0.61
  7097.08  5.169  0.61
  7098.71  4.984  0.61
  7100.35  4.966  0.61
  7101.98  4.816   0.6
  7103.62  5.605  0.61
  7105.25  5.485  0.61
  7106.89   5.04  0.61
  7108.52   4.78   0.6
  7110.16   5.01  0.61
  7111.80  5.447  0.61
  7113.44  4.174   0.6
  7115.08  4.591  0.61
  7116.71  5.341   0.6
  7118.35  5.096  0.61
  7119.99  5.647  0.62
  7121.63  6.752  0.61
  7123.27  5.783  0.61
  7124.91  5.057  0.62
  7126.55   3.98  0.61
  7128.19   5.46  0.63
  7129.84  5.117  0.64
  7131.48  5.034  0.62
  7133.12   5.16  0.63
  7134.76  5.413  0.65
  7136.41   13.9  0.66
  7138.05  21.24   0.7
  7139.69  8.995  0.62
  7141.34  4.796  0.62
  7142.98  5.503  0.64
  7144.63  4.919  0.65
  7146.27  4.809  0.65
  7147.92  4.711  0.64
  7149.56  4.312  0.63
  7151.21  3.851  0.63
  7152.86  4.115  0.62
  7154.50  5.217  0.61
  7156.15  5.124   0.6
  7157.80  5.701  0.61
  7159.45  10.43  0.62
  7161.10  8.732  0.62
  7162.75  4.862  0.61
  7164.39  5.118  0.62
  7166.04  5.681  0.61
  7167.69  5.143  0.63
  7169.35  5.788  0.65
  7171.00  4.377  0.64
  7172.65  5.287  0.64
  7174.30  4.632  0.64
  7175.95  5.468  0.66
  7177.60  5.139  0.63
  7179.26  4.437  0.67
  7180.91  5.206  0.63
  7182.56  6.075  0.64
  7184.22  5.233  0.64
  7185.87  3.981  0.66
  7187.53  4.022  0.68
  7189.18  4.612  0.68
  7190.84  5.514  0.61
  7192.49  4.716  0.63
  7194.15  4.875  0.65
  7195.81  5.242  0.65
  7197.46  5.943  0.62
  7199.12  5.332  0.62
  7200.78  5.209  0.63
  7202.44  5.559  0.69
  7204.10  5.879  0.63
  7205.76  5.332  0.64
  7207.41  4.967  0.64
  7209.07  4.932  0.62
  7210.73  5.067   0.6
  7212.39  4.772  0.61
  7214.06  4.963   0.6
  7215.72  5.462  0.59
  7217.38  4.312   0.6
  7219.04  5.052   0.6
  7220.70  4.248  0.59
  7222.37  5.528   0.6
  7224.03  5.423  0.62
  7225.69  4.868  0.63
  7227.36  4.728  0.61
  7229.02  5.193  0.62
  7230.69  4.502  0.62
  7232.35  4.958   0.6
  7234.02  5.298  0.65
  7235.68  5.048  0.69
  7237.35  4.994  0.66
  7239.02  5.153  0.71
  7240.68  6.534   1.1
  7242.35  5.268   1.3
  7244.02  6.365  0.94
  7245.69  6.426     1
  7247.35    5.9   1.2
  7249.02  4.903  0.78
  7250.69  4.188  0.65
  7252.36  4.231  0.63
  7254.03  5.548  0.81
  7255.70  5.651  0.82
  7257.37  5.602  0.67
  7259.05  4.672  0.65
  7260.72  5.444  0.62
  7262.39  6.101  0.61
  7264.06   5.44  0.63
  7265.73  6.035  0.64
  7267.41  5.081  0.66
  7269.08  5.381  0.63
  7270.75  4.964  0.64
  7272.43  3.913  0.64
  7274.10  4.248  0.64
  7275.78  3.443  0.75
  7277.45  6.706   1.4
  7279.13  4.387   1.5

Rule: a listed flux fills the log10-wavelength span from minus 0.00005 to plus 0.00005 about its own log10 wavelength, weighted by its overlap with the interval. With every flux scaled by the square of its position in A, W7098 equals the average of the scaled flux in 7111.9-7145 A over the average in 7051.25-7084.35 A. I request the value 1.4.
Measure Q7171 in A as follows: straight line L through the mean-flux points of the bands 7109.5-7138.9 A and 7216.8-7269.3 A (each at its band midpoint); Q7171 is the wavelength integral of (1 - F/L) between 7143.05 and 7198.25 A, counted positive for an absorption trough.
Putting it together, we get 7.35 A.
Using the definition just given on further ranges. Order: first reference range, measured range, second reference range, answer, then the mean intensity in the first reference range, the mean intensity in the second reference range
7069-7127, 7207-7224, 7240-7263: 1.4 A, 5.09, 5.47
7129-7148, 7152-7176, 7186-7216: 3.1 A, 7.57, 5.1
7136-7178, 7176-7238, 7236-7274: 8.4 A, 6.39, 5.33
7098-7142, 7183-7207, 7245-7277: 2.2 A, 6.22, 5.13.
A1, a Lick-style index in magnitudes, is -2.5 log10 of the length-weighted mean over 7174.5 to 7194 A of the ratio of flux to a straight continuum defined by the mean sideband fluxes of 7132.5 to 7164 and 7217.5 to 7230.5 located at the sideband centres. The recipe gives 0.21 mag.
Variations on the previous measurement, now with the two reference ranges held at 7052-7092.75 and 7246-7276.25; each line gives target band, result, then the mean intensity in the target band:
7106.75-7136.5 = -0.106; 5.43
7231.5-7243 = -0.056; 5.32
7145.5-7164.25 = -0.133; 5.61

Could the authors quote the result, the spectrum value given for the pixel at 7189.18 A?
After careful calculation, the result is 4.612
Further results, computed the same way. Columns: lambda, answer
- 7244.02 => 6.365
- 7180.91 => 5.206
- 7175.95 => 5.468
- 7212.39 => 4.772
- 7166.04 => 5.681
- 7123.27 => 5.783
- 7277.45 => 6.706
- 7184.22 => 5.233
